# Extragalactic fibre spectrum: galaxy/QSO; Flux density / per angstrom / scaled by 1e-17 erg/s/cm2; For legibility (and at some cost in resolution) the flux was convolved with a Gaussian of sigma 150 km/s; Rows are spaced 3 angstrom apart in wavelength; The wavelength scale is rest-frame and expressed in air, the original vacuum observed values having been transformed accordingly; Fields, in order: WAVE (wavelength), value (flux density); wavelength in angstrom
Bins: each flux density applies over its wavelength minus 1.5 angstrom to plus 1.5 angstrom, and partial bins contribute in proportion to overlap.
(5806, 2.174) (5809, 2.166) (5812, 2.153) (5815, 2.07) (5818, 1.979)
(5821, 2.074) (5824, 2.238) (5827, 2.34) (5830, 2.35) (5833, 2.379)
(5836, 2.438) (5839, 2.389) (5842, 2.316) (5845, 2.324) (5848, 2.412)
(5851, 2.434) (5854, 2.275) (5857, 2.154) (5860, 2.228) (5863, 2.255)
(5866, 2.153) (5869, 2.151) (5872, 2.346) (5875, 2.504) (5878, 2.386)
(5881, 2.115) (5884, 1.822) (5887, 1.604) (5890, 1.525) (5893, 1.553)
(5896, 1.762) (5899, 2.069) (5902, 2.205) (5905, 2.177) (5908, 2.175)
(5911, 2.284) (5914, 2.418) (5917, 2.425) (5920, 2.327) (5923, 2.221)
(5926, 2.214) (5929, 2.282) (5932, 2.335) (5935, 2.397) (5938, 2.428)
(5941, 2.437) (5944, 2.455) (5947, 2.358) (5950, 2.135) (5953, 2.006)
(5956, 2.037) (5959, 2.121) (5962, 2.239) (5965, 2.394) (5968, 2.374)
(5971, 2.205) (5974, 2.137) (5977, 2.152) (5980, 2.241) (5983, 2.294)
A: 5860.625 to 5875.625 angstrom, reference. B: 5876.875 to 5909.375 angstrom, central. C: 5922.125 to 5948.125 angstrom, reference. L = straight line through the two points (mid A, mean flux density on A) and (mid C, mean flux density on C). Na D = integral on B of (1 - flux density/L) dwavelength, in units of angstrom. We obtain 5.1 angstrom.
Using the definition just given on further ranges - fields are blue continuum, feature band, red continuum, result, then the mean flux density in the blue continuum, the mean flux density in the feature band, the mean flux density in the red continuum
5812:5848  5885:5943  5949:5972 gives 1.7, 2.26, 2.15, 2.19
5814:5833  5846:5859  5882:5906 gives -1.7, 2.19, 2.32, 1.84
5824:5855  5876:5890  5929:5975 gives 2.3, 2.36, 1.95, 2.27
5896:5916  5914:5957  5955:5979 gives -1.9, 2.19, 2.3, 2.21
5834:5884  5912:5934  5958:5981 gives -0.6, 2.29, 2.32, 2.24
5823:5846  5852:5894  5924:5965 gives 4.3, 2.35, 2.09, 2.27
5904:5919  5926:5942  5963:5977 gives -0.5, 2.3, 2.36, 2.26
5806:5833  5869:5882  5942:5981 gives -0.7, 2.18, 2.32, 2.22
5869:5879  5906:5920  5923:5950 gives 0.2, 2.37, 2.32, 2.34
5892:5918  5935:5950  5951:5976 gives -1.6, 2.12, 2.39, 2.19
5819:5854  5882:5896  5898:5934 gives 3.8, 2.33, 1.66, 2.27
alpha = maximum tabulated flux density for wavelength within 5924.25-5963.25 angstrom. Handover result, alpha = 2.455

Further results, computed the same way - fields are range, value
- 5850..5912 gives 2.504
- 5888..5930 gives 2.425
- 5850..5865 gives 2.434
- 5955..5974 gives 2.394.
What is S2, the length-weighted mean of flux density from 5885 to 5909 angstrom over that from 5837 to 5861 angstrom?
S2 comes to 0.8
